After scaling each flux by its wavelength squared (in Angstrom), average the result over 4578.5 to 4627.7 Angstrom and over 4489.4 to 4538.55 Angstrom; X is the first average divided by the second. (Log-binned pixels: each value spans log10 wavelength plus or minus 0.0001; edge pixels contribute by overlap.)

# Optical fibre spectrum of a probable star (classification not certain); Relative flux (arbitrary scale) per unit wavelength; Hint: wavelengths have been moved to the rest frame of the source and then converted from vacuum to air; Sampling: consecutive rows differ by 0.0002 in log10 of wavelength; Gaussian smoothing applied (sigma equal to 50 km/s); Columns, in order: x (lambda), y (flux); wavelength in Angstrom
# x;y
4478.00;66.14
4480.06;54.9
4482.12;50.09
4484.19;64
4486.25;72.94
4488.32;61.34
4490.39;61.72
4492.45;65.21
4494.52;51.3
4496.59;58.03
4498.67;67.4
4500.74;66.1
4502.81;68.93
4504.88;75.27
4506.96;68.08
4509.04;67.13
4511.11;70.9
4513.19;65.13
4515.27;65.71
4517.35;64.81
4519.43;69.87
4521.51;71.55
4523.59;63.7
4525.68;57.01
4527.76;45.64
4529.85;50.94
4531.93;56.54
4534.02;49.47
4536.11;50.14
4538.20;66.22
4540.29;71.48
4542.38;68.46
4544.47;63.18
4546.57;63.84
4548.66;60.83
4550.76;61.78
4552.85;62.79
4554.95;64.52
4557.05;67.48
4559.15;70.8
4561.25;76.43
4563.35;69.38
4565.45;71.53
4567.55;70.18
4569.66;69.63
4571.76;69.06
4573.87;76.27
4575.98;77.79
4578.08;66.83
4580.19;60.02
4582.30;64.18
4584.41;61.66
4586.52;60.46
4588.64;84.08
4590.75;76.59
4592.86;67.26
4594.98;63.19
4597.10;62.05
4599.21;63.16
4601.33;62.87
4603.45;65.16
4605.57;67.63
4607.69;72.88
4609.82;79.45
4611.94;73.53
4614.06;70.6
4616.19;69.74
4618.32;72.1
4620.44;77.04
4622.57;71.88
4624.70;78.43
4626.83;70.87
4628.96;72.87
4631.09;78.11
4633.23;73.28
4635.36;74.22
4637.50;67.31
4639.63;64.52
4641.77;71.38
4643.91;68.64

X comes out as 1.2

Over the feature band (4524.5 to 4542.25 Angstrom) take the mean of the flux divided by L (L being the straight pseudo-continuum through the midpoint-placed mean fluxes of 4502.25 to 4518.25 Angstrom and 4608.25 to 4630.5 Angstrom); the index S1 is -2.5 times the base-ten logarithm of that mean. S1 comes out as 0.22 mag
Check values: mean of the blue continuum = 68.2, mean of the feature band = 56.6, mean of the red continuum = 73.7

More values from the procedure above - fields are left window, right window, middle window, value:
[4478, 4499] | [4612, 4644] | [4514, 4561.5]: 0.04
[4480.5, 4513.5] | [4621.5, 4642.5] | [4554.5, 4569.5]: -0.03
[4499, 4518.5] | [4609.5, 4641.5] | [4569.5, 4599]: 0.04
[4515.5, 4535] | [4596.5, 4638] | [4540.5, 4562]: -0.06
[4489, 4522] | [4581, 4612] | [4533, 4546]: 0.09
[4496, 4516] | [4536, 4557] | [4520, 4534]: 0.15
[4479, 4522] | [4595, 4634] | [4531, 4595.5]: 0.03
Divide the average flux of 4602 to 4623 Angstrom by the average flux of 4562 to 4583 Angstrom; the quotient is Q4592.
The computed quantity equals 1.0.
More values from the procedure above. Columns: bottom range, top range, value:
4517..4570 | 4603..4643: 1.13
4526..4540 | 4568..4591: 1.28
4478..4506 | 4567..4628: 1.11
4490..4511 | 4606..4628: 1.13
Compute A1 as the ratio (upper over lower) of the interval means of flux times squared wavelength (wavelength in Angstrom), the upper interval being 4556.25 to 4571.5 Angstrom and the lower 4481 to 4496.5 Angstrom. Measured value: 1.20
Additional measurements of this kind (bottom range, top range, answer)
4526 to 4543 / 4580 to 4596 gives 1.21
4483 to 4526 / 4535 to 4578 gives 1.05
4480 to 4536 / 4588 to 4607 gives 1.13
